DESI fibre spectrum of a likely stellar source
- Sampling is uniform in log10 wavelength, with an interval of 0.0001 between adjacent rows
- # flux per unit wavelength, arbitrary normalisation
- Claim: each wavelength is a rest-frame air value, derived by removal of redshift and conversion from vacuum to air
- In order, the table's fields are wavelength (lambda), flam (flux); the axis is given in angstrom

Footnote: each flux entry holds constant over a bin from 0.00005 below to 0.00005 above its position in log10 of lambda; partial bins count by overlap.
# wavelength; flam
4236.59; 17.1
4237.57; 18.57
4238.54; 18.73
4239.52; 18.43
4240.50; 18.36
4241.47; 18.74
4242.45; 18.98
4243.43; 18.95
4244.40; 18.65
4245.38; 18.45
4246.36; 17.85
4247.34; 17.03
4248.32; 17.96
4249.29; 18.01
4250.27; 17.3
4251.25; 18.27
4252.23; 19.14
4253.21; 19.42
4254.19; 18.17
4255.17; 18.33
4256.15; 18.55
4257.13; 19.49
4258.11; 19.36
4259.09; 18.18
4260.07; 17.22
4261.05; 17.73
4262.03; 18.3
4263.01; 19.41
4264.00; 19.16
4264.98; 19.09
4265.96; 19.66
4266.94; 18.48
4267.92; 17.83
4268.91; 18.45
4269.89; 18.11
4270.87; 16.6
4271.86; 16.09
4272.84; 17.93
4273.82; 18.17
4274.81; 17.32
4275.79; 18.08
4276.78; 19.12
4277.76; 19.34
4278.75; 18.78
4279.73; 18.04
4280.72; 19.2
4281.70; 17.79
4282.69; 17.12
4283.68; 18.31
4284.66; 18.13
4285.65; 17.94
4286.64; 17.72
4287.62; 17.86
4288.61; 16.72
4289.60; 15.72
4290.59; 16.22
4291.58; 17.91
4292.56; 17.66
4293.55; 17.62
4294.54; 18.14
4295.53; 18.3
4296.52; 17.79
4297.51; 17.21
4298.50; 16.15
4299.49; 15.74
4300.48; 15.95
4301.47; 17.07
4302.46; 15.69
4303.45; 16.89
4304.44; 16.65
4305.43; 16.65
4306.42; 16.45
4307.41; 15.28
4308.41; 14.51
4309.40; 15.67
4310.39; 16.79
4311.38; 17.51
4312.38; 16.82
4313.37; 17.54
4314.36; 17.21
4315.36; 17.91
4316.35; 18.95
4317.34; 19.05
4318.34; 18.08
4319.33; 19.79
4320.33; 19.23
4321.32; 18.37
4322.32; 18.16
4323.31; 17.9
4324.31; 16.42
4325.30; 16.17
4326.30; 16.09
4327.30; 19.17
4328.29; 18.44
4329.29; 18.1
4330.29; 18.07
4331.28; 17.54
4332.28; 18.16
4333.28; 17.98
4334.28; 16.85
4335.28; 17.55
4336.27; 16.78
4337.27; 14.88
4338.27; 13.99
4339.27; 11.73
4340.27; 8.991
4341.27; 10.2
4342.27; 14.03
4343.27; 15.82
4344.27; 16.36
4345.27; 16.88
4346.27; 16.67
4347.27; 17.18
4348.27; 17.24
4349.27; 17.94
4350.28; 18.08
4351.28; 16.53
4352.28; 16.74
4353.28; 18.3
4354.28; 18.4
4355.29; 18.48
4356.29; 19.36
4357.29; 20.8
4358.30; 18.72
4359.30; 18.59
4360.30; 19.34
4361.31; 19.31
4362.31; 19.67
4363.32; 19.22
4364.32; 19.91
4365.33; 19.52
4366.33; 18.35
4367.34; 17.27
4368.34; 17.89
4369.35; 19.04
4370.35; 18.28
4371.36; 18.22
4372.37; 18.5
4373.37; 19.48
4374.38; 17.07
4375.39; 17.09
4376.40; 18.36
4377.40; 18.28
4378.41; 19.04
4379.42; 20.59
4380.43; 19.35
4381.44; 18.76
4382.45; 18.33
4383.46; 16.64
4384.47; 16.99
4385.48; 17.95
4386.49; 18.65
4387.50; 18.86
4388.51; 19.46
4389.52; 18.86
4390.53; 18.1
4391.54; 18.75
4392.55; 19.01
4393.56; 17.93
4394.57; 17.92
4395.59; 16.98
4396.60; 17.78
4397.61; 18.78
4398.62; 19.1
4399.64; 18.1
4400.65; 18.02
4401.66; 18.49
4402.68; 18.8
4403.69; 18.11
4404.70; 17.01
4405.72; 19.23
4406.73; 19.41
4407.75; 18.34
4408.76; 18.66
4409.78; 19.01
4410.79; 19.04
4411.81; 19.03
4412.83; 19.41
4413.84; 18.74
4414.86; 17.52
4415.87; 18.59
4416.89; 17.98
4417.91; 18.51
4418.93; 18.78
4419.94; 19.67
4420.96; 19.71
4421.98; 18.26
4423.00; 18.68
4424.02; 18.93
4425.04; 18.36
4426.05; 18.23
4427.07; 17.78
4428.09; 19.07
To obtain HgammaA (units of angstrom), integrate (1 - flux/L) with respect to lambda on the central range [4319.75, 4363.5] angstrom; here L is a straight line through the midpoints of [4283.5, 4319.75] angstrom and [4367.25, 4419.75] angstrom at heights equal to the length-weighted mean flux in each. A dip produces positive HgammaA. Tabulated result 1.45 angstrom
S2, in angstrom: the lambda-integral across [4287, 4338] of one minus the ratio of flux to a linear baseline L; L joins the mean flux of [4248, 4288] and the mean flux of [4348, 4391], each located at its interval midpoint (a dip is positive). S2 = 3.2 angstrom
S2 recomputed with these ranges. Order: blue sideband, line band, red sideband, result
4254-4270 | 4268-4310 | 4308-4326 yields 1.9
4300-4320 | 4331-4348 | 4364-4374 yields 2.3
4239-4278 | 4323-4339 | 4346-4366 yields 1.2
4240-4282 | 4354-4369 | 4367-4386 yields -0.6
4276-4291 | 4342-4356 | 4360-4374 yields 1.1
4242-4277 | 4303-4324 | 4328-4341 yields -1.0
